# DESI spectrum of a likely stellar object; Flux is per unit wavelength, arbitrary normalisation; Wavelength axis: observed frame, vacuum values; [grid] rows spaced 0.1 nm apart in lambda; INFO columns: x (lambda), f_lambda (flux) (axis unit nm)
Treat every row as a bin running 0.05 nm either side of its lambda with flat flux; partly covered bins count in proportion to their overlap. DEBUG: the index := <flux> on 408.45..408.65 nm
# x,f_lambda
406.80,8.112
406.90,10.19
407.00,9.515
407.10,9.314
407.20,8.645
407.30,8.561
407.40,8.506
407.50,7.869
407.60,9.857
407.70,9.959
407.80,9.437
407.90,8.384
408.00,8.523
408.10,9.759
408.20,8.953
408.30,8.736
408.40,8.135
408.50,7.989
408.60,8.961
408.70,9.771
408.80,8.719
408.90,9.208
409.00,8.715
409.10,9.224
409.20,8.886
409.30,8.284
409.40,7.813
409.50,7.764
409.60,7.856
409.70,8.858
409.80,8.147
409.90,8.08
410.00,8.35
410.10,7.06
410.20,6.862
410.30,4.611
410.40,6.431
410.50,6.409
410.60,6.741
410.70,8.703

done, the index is 8.48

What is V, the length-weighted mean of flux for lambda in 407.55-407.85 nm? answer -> 9.75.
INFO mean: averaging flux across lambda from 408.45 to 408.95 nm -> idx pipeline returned 8.93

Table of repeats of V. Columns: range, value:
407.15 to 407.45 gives 8.57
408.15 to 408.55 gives 8.45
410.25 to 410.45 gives 5.52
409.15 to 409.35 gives 8.58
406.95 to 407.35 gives 9.01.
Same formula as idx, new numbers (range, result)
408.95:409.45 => 8.58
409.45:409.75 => 8.16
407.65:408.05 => 9.08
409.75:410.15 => 7.91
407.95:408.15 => 9.14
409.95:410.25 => 7.42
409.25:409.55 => 7.95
